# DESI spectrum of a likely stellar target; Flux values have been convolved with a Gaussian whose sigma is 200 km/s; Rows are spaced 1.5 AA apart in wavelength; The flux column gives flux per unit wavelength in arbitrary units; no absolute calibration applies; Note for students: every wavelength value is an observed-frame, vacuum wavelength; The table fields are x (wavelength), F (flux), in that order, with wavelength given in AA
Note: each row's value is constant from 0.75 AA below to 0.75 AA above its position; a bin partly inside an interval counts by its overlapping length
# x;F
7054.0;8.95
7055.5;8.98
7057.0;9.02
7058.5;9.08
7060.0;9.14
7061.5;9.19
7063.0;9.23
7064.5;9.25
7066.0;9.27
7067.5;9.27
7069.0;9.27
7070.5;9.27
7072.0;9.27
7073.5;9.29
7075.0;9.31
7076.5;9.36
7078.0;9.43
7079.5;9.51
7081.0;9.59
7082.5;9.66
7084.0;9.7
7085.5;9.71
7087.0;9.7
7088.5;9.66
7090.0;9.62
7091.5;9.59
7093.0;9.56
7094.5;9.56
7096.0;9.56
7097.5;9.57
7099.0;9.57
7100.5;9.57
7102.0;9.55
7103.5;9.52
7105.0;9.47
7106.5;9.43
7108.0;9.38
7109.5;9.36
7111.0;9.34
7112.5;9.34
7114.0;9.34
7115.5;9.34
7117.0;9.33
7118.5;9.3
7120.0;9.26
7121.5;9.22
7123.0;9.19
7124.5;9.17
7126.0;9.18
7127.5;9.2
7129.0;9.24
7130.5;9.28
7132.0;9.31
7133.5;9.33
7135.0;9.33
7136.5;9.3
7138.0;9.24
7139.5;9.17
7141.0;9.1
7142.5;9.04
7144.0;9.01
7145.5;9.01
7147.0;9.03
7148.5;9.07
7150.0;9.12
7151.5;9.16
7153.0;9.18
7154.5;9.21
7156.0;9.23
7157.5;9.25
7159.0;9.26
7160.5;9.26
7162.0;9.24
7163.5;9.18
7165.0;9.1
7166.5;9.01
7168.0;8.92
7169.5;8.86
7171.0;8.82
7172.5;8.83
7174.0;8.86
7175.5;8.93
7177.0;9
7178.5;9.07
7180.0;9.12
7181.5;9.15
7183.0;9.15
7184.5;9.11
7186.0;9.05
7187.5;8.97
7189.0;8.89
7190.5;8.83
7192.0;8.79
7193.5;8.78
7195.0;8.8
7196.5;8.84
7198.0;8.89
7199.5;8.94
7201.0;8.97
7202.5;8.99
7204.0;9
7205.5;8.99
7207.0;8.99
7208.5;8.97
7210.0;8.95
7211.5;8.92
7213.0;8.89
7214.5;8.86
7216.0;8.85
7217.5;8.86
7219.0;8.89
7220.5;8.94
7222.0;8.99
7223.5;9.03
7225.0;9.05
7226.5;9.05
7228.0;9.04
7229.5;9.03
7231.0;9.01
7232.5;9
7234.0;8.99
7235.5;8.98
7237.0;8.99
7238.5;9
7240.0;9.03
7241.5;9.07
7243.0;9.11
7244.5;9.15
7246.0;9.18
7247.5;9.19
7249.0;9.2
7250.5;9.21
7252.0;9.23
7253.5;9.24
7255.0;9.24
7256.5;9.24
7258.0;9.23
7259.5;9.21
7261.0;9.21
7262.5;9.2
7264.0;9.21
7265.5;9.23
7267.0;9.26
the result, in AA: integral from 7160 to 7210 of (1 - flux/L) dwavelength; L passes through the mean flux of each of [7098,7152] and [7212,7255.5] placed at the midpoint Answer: 0.9 AA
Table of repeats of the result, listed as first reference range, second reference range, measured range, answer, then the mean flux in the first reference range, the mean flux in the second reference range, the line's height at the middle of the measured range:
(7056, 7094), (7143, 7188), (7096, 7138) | -0.5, 9.4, 9.07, 9.25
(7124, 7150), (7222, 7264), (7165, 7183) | 0.4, 9.18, 9.11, 9.15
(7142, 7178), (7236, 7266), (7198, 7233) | 0.6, 9.07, 9.17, 9.13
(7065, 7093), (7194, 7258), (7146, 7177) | 0.5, 9.47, 9.02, 9.22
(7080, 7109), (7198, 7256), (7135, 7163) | 0.6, 9.57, 9.03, 9.35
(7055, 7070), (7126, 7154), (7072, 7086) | -0.5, 9.17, 9.17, 9.17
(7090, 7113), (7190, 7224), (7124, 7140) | 0.1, 9.5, 8.91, 9.33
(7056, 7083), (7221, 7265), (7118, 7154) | 0.2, 9.29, 9.11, 9.23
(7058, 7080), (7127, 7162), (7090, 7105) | -0.5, 9.28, 9.19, 9.24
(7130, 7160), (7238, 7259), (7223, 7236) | 0.2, 9.18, 9.17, 9.17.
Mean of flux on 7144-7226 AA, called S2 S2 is 9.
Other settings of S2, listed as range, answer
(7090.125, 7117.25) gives 9.47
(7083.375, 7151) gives 9.35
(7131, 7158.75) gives 9.17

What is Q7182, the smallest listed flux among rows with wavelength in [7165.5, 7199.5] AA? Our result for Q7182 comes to 8.78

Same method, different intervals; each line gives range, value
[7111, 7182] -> 8.82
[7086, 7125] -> 9.17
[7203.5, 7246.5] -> 8.85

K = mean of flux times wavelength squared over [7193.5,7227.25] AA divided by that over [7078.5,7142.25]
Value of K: 0.98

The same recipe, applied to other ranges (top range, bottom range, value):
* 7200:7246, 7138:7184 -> 1.01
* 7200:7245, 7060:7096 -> 0.99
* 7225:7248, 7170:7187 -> 1.02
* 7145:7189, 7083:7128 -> 0.98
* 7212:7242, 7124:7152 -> 1.00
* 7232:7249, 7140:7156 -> 1.02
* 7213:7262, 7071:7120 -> 1.00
